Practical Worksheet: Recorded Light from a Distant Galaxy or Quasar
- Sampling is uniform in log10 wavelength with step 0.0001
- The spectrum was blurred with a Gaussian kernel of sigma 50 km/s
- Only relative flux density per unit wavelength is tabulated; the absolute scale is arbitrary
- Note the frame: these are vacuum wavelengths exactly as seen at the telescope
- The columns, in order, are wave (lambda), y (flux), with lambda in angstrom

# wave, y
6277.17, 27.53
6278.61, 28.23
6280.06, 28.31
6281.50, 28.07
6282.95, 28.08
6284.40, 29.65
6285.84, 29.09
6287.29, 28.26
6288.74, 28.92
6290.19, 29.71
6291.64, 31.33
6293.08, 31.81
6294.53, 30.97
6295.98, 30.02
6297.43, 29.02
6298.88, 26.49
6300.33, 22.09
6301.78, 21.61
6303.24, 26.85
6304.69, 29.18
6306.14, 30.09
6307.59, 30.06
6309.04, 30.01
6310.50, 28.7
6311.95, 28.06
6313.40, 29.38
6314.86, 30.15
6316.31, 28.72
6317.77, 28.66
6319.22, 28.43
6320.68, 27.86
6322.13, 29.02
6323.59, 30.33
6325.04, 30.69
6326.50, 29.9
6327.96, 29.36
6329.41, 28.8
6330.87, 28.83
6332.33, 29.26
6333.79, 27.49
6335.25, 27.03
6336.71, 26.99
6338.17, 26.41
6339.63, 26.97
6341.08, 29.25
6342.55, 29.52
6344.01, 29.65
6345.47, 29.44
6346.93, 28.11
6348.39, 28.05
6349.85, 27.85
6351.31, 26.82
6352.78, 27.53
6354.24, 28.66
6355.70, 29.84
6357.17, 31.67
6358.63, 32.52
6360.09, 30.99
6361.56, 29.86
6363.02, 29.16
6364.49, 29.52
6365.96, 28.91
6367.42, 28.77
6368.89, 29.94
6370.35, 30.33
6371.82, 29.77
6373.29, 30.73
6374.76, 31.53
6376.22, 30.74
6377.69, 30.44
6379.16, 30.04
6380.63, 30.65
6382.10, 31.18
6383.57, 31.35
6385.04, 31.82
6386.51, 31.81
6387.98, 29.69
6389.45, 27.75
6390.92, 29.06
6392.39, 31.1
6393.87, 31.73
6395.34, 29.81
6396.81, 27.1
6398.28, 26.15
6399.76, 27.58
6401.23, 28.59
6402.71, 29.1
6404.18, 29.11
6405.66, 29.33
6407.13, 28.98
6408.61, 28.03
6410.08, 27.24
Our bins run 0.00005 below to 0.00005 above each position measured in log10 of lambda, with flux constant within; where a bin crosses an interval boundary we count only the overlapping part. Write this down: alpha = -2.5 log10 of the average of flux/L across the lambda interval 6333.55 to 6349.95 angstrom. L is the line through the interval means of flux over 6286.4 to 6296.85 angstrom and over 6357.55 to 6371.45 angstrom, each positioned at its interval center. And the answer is 0.074 mag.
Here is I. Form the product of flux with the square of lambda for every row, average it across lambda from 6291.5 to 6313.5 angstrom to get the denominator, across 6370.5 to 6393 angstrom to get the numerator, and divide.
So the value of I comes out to 1.1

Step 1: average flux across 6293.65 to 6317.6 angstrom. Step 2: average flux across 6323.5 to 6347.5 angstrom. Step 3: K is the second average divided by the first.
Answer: 1.0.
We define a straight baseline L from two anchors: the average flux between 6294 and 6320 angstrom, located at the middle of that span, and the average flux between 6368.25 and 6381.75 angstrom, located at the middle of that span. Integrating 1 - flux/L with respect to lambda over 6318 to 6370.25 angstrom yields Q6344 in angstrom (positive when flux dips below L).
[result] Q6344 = 0.9 angstrom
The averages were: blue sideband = 28.2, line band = 29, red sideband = 30.5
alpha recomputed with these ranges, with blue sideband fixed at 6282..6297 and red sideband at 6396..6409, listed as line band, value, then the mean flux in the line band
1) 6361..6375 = -0.04 mag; 29.8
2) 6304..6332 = 0.00 mag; 29.3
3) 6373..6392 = -0.08 mag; 30.5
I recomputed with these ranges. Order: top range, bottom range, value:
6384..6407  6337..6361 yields 1.03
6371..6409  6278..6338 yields 1.07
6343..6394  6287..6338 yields 1.06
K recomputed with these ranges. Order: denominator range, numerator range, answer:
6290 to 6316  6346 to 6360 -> 1.02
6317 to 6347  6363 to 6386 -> 1.06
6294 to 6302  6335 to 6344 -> 1.04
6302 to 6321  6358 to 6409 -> 1.04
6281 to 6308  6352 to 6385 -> 1.06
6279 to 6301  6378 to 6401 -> 1.03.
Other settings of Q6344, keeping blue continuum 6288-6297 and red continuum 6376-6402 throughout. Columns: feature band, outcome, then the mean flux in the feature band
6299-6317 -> 1.5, 27.9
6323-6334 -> 0.3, 29.4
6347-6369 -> 0.5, 29.3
